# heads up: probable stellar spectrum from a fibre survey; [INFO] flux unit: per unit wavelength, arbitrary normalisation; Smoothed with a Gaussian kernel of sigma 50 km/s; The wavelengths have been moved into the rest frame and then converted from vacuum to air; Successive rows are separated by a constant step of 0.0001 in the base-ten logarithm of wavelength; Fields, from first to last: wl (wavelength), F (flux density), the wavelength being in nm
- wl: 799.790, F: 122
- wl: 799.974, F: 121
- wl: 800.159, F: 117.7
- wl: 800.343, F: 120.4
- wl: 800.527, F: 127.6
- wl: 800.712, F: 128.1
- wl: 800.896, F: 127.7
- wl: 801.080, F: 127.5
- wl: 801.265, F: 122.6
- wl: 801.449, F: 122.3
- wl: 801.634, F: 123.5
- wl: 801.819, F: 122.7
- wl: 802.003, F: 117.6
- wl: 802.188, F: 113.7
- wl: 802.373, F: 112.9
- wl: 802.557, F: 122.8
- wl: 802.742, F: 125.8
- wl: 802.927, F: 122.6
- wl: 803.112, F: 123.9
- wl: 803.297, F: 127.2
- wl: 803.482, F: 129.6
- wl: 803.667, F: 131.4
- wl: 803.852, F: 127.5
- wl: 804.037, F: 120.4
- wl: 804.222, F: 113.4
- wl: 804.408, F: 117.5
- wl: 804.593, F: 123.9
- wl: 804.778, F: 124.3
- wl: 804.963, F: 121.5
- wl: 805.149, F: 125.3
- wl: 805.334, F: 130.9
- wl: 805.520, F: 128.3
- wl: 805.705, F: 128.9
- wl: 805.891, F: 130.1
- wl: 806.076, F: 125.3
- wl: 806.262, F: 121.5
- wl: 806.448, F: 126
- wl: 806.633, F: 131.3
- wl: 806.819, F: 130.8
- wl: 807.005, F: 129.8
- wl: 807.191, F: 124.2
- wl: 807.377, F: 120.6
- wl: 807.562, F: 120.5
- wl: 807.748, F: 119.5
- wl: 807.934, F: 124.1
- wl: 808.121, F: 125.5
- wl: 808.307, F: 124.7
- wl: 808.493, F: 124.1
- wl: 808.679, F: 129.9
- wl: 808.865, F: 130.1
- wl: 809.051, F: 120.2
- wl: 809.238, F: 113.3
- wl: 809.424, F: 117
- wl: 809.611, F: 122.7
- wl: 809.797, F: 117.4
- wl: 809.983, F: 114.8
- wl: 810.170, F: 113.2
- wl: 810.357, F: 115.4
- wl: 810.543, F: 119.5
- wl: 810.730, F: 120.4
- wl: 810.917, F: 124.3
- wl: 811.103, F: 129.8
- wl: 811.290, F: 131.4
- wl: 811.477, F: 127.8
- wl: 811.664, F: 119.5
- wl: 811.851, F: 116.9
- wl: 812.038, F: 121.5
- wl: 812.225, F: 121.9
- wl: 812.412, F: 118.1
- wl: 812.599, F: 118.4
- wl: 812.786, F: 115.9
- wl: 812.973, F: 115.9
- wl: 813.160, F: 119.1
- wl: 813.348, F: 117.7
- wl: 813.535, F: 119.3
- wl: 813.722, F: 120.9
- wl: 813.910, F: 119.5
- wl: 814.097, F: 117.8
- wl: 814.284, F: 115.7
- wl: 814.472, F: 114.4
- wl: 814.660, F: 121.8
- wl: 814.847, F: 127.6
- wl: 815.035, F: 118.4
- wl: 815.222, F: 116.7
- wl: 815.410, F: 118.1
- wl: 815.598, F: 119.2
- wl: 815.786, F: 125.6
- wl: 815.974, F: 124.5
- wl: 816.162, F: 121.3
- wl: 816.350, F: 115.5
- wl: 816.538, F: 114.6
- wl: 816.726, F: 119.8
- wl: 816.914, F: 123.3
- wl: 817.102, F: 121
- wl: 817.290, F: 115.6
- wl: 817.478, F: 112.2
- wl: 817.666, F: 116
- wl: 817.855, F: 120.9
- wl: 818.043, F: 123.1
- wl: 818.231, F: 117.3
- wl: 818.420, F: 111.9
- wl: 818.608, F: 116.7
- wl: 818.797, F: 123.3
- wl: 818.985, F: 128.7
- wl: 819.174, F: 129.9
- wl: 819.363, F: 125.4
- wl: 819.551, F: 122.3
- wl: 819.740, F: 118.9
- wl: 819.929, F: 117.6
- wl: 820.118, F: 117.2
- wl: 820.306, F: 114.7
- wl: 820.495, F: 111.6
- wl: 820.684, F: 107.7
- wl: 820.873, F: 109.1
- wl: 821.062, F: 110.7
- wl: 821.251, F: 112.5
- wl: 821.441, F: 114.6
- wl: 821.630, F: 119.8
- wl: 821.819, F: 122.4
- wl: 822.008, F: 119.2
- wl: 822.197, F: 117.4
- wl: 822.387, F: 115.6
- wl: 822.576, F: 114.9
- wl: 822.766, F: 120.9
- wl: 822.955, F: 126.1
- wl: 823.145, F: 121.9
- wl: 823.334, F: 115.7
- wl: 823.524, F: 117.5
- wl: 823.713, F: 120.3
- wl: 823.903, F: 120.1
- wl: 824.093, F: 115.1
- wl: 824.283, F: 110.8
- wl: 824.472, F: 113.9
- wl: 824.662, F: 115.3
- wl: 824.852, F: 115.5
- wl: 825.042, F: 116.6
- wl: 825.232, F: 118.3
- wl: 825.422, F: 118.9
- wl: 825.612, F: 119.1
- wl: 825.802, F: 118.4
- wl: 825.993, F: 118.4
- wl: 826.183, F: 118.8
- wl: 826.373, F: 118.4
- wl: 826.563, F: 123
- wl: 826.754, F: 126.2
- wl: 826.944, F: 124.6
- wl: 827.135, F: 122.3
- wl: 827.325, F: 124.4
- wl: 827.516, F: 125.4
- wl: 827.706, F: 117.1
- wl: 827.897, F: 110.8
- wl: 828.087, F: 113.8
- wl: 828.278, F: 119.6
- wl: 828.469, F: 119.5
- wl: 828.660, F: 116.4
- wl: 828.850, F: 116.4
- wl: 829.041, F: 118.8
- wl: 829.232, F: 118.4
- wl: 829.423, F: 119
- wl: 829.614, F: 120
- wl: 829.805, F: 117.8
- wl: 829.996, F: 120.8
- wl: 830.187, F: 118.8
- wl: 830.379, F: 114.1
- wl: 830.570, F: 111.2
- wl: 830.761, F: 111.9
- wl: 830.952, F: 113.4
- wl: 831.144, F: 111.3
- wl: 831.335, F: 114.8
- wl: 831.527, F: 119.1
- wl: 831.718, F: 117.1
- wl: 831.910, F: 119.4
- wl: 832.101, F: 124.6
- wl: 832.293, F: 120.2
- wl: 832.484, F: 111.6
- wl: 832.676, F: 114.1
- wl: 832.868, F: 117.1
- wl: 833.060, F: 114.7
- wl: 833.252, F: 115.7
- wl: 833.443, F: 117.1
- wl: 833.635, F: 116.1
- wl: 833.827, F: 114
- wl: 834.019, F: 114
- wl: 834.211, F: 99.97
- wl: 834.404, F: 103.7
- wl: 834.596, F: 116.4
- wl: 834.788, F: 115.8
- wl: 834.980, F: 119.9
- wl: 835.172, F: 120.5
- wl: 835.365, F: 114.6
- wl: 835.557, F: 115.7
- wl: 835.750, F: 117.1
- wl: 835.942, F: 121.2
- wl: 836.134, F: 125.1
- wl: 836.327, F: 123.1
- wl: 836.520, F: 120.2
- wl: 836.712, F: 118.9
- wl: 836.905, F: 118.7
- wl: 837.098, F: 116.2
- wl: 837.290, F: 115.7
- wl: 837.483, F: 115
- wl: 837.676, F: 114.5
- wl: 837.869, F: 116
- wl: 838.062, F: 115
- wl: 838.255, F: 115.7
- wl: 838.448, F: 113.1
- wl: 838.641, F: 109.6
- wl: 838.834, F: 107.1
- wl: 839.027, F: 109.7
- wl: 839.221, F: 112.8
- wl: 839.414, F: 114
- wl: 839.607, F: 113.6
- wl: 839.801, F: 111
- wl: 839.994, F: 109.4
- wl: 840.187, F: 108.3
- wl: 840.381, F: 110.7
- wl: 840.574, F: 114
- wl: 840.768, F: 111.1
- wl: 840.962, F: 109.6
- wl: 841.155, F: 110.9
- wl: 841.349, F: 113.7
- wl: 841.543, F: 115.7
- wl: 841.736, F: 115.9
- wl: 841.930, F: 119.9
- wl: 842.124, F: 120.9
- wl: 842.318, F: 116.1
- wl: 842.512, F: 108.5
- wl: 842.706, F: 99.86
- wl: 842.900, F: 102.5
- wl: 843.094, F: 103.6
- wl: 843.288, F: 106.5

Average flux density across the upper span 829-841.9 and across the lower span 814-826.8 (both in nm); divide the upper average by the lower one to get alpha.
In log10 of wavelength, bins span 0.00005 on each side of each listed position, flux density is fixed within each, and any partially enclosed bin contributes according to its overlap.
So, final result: 1.0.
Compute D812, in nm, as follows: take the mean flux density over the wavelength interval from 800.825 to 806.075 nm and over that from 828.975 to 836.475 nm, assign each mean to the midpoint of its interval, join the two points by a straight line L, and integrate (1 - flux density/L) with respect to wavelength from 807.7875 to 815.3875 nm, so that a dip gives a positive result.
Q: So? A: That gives 0.08 nm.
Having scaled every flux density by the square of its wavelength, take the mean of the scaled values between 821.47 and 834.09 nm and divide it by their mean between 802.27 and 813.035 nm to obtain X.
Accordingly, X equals 1.0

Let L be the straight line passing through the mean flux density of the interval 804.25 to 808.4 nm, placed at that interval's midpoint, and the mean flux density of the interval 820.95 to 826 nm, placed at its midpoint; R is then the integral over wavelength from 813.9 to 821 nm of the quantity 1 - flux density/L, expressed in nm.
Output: 0.075 nm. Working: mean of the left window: 125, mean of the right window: 117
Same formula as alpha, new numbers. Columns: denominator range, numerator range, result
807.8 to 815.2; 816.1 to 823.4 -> 0.98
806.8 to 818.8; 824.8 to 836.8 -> 0.98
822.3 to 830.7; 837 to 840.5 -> 0.95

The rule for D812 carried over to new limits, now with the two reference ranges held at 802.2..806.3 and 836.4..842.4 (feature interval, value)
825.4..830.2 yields -0.086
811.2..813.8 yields 0.032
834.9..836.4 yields -0.059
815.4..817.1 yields 0.005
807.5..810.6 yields 0.052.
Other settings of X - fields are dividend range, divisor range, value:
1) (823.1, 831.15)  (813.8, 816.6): 1.02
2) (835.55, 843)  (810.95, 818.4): 1.01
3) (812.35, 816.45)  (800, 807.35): 0.98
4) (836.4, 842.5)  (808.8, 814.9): 1.02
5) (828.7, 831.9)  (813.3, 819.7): 1.00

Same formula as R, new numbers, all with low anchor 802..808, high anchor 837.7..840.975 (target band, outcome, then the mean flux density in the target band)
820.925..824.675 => 0.02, 117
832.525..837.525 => -0.12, 116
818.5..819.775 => -0.05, 124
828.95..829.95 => -0.03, 119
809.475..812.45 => 0.03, 121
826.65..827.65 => -0.07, 124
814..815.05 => 0.01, 119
